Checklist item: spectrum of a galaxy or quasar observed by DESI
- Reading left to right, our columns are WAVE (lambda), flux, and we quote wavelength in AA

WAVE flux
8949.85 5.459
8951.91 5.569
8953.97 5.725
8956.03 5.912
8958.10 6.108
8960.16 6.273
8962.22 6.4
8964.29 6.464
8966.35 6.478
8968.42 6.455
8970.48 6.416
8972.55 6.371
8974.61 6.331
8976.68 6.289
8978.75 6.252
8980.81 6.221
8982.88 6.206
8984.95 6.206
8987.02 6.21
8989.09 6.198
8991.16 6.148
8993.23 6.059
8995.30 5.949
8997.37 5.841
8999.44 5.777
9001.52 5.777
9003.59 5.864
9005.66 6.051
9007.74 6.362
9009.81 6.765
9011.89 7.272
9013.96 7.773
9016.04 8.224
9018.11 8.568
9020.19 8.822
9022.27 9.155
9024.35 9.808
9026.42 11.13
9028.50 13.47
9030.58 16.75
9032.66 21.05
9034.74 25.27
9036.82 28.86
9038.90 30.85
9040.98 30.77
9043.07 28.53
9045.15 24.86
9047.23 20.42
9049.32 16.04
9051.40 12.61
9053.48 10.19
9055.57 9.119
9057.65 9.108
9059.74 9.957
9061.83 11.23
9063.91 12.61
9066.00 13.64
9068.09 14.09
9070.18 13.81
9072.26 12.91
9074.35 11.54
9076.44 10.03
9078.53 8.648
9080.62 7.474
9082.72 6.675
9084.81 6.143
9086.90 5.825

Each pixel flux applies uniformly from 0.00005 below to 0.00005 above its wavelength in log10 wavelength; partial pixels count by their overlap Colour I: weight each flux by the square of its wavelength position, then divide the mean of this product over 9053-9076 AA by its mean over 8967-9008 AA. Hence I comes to 1.9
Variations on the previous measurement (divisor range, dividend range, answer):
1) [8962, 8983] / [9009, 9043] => 2.51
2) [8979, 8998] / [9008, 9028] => 1.42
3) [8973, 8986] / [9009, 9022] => 1.29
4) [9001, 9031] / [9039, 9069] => 1.90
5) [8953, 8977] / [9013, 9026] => 1.43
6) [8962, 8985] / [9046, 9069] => 2.04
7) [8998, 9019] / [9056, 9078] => 1.75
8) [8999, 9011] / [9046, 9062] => 2.07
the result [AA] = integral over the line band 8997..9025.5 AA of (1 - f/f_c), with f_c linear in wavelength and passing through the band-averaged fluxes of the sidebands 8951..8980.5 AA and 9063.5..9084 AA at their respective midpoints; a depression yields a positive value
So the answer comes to 3.3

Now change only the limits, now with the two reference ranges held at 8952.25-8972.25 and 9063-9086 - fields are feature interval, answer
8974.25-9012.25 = 6.4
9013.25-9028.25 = -1.4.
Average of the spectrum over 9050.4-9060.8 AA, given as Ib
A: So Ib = 10.2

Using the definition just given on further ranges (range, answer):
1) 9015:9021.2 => 8.54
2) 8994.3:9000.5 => 5.85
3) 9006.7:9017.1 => 7.29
